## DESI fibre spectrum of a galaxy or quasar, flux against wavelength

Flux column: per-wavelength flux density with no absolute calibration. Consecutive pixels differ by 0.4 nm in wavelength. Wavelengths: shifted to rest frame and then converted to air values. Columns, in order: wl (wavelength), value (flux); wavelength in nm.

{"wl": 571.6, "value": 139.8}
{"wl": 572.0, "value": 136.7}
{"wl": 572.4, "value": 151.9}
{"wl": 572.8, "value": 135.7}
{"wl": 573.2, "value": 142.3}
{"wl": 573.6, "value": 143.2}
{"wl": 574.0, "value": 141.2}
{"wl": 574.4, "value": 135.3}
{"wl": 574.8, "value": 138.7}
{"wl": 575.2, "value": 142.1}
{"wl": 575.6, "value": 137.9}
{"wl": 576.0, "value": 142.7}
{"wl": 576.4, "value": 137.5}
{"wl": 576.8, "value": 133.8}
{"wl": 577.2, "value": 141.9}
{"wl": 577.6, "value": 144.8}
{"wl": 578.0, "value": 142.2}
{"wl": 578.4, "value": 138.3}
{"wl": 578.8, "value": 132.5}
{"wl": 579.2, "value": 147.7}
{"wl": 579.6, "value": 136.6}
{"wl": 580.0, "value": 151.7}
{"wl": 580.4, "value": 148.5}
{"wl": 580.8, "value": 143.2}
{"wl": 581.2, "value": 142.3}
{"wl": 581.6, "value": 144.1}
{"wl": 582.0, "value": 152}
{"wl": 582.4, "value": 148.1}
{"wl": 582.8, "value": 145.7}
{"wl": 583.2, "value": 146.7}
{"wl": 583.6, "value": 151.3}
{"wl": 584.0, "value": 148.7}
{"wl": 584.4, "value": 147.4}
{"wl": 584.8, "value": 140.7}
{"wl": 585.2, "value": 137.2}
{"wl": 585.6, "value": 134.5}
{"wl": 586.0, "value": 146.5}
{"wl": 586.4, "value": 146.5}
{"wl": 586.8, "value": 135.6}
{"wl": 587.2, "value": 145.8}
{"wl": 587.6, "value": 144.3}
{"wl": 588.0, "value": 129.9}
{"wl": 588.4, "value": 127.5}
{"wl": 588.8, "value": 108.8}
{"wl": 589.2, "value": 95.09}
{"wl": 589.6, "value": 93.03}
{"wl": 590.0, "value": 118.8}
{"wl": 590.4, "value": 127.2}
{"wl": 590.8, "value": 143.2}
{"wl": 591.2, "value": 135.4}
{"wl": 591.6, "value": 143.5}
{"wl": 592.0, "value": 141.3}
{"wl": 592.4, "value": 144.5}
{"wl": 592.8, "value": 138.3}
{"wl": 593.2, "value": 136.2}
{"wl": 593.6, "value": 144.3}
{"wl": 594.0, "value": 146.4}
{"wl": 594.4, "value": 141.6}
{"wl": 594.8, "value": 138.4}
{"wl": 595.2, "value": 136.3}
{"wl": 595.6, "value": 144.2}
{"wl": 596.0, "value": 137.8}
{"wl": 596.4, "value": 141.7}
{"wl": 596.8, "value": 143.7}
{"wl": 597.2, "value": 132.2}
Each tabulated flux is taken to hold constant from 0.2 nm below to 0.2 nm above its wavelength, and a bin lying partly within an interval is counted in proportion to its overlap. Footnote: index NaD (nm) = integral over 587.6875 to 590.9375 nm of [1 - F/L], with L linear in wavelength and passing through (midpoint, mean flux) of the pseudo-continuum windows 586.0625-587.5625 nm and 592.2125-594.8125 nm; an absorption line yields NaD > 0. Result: 0.55 nm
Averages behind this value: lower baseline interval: 143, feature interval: 118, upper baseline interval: 142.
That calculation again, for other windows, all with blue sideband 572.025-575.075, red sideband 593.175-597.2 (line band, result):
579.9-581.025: -0.05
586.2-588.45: 0.03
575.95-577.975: 0.01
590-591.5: 0.08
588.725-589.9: 0.34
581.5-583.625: -0.11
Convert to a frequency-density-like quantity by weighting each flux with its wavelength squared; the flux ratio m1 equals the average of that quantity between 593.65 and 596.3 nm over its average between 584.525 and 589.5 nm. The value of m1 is 1.1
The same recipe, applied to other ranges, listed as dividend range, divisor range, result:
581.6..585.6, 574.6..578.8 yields 1.07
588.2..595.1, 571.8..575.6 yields 0.99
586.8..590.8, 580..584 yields 0.85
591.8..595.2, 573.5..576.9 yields 1.08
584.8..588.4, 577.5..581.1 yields 1.00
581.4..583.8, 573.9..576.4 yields 1.09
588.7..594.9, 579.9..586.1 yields 0.93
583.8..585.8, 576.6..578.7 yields 1.04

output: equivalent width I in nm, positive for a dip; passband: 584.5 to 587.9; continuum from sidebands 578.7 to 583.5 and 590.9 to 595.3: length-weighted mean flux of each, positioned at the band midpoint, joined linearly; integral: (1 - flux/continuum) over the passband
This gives 0.05 nm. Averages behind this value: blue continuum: 145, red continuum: 141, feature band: 141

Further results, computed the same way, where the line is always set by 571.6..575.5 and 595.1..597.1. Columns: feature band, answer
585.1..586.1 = 0.01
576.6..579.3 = 0.01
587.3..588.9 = 0.12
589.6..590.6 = 0.17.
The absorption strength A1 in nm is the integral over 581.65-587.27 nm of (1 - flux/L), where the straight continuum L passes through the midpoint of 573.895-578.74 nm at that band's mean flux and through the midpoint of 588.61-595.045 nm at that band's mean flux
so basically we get -0.40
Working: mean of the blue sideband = 139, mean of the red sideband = 131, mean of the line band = 145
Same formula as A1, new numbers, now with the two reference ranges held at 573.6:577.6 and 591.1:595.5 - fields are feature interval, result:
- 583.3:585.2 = -0.08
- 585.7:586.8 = -0.02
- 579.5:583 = -0.15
